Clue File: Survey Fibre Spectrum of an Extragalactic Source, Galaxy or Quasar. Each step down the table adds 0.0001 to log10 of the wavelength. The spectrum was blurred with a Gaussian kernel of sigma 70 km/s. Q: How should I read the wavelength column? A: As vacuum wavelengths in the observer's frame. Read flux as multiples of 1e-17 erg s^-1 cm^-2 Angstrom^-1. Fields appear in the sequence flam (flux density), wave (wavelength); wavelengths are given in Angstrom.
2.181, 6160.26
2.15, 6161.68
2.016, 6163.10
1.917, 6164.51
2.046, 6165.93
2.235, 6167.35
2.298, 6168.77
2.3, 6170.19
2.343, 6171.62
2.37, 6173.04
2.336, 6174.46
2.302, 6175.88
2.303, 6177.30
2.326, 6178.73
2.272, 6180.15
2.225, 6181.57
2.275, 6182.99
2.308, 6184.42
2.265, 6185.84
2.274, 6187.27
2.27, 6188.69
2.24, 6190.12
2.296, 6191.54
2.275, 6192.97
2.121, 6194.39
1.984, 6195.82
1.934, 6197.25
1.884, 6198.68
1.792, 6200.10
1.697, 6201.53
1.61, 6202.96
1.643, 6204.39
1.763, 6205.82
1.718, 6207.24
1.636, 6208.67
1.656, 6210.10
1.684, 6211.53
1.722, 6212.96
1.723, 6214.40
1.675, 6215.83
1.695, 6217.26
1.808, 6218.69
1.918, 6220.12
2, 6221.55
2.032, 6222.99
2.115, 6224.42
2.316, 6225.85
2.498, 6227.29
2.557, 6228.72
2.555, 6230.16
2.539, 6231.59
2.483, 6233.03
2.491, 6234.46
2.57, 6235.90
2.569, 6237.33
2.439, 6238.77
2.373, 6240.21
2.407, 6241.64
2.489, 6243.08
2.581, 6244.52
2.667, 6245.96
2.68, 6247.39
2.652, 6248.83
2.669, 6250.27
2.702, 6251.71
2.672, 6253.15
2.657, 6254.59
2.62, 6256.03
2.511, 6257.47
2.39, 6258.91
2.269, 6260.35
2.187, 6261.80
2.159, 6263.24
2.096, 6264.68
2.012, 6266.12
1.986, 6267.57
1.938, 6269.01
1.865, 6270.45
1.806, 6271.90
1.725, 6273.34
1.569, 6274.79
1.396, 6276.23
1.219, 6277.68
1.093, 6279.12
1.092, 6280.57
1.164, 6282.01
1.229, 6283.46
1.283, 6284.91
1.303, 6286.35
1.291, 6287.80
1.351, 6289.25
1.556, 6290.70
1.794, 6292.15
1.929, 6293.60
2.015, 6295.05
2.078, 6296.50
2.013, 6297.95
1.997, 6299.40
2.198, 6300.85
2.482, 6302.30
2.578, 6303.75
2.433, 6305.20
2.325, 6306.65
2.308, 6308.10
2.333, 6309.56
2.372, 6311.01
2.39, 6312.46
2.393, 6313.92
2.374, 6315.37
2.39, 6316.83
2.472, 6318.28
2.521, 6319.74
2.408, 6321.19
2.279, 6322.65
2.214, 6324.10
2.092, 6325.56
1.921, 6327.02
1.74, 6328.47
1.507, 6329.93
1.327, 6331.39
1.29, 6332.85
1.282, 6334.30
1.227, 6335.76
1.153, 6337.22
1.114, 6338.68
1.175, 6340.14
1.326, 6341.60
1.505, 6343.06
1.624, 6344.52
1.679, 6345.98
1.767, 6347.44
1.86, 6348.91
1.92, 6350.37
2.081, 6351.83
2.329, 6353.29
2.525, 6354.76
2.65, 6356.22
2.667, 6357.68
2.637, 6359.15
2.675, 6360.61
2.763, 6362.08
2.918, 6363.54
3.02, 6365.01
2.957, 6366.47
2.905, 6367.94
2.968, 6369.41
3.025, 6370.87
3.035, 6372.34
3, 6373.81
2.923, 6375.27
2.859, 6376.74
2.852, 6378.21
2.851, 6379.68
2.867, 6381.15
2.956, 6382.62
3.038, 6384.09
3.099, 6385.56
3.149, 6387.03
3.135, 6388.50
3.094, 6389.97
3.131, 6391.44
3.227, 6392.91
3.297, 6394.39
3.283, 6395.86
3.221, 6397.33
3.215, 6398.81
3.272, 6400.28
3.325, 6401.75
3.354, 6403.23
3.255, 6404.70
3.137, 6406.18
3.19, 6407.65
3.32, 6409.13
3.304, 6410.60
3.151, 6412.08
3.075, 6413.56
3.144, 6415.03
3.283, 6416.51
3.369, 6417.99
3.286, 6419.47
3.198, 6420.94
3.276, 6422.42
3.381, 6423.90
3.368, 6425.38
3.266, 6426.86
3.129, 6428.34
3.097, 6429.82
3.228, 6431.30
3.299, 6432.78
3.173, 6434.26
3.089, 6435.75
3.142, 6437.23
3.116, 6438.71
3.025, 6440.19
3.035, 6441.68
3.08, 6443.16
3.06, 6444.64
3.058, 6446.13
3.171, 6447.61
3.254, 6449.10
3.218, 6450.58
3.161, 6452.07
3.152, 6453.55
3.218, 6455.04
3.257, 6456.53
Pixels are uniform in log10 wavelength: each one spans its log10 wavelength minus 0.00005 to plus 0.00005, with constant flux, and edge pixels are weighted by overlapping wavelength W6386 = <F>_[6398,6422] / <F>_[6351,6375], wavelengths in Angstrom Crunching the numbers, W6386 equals 1.2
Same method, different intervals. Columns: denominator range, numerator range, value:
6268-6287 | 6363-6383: 2.03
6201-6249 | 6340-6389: 1.20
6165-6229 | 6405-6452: 1.55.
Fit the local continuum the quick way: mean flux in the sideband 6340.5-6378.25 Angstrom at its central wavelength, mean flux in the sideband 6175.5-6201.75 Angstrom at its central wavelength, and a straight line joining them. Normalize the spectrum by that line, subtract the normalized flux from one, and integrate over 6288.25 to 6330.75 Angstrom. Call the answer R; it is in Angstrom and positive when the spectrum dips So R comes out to 4.09 Angstrom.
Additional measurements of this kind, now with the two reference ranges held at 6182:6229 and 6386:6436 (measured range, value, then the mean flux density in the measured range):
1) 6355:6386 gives 1.05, 2.88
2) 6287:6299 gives 3.61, 1.76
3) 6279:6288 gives 4.56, 1.21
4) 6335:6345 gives 5.37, 1.3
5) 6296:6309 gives 1.50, 2.27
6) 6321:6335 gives 4.81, 1.78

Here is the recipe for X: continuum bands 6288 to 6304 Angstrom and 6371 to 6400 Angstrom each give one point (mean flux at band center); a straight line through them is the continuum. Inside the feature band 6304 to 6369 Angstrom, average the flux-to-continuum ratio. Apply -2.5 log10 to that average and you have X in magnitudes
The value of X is 0.16 mag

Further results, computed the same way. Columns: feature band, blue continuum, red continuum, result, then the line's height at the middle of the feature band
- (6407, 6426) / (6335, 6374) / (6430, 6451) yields -0.132 mag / 2.88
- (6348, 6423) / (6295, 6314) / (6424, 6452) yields -0.058 mag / 2.82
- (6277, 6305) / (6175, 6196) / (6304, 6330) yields 0.325 mag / 2.27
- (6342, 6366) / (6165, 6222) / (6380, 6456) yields 0.245 mag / 2.85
